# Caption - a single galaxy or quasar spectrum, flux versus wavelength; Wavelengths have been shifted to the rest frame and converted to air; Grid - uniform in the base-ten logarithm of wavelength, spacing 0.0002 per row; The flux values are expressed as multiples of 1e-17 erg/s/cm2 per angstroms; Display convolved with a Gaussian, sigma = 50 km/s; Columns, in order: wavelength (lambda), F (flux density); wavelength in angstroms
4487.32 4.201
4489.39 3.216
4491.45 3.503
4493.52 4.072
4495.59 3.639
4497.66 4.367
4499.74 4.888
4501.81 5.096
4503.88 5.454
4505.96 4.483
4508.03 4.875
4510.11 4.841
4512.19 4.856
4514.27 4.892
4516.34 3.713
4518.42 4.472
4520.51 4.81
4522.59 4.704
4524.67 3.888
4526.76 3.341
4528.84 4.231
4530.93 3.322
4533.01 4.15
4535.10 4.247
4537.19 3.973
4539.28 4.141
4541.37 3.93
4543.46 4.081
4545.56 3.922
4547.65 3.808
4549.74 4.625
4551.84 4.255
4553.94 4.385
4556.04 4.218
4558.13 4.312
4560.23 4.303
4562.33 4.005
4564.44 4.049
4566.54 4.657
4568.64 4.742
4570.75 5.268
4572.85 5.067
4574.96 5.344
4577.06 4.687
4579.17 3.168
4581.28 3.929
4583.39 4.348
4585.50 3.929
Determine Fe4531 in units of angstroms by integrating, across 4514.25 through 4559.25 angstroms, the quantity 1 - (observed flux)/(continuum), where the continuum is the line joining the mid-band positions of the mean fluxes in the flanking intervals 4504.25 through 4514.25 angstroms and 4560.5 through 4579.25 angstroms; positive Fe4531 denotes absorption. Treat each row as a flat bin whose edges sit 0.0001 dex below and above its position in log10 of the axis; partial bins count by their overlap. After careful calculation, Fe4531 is 5.6 angstroms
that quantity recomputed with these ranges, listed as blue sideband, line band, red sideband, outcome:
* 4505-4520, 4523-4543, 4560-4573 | 2.8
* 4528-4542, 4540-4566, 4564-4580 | 0.9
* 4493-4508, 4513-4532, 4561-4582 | 1.7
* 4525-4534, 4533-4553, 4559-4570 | -0.6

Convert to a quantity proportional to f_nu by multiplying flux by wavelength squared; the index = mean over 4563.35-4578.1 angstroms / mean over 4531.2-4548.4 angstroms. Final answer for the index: 1.22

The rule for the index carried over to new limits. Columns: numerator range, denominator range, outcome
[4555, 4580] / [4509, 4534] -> 1.08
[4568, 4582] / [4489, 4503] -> 1.14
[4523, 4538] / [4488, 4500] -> 1.02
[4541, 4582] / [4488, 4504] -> 1.06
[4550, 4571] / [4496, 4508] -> 0.94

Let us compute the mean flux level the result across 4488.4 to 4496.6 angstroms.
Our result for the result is 3.61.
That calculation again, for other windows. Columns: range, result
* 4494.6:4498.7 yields 4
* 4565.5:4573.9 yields 4.94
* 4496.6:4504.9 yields 4.95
